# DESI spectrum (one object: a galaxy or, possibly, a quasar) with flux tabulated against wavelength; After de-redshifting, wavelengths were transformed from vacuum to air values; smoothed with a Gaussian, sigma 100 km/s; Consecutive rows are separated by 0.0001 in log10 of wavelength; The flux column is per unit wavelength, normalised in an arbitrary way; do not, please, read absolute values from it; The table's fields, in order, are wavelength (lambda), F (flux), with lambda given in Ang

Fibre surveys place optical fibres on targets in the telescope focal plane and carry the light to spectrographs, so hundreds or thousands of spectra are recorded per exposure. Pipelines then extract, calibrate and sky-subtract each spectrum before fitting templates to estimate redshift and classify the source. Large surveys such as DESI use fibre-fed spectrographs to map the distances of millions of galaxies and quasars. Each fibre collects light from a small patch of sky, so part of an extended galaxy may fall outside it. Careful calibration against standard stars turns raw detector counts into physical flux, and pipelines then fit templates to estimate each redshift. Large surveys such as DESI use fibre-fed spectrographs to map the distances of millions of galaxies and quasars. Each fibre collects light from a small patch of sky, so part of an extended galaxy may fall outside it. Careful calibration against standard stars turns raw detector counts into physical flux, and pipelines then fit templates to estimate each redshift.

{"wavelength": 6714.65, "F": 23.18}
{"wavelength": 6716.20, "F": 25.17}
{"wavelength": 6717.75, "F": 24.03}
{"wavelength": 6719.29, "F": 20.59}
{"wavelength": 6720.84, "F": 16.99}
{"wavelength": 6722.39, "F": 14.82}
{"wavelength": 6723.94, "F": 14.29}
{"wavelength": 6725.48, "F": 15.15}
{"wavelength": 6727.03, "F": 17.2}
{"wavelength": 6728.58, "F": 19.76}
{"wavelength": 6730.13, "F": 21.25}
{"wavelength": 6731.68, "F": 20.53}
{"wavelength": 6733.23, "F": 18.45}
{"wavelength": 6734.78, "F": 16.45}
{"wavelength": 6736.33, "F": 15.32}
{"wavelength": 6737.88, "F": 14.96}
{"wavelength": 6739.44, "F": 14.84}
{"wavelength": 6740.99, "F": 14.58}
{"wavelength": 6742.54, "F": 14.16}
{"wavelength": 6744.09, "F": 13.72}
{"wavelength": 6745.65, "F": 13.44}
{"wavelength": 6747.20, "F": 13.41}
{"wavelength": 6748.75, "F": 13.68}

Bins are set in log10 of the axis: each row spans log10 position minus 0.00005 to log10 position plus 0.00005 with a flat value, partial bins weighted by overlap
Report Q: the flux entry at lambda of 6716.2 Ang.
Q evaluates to 25.17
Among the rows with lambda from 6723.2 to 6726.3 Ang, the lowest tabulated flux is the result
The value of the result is 14.29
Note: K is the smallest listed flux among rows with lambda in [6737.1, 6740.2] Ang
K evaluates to 14.84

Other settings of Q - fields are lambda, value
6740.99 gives 14.58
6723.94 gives 14.29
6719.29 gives 20.59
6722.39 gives 14.82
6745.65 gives 13.44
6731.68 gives 20.53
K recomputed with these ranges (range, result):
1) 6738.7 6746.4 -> 13.44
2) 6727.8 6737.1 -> 15.32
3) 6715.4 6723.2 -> 14.82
